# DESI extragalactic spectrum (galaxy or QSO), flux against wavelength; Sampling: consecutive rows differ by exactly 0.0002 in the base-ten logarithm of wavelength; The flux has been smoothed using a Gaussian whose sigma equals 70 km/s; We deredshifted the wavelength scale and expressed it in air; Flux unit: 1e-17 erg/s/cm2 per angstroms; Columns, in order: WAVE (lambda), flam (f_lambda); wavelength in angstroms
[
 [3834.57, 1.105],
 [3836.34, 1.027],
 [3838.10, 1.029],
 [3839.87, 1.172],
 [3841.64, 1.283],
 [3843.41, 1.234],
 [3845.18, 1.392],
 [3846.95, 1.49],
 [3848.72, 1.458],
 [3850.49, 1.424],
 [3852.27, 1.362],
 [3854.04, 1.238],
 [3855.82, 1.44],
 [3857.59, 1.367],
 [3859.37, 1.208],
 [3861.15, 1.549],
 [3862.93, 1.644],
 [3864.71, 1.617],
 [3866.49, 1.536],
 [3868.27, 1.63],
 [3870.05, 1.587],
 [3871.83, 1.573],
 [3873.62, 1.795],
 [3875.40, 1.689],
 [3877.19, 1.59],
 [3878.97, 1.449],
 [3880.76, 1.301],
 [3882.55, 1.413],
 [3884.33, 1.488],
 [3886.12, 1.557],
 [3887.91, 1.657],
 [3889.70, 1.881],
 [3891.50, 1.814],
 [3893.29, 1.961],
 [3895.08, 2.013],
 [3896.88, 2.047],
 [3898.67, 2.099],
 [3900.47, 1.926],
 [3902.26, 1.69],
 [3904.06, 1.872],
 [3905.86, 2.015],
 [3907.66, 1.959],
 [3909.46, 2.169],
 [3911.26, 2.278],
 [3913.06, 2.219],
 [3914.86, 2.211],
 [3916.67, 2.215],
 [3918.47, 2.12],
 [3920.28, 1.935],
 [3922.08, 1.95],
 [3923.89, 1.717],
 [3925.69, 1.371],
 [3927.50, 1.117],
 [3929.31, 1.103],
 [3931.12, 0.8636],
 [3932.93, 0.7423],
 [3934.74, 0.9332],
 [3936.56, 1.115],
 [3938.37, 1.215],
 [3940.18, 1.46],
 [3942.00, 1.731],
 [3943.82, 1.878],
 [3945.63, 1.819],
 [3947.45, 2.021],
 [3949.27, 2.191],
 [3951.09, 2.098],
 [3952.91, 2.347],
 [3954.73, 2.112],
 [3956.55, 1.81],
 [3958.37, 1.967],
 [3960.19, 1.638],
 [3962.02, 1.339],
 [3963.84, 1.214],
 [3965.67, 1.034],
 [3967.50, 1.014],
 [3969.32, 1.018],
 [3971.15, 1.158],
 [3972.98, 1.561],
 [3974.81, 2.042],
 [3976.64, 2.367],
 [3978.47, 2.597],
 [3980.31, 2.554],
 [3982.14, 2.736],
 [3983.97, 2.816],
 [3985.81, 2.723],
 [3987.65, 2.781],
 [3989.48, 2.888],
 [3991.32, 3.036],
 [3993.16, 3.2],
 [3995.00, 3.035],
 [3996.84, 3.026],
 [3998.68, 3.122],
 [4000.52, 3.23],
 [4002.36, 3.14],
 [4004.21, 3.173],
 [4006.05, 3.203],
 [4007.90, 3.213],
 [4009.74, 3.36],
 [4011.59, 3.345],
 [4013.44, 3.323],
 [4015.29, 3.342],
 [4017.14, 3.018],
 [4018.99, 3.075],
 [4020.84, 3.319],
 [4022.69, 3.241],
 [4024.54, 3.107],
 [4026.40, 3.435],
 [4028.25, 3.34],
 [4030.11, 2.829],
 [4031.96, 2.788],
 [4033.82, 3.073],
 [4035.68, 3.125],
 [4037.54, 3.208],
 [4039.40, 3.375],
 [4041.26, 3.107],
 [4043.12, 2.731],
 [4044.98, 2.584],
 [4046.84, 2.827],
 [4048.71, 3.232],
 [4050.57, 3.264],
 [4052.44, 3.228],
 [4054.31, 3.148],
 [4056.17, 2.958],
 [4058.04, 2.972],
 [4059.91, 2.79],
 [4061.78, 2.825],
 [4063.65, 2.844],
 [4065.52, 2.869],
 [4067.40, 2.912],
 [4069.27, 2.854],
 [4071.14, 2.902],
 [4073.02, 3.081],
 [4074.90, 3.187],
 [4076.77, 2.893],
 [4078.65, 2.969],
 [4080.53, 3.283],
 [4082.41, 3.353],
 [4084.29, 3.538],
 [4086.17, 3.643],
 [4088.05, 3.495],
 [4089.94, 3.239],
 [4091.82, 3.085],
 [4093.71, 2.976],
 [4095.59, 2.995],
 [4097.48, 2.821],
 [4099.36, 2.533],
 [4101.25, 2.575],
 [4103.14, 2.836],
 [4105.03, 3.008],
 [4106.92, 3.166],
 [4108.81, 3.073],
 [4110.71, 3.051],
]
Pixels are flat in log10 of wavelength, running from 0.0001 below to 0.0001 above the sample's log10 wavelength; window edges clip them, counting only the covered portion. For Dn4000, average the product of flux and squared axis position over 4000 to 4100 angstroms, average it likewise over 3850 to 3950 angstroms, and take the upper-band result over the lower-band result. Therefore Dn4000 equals 2.02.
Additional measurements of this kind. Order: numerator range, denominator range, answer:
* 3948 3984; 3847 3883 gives 1.31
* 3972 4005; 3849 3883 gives 1.98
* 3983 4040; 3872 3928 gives 1.81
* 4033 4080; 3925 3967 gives 2.08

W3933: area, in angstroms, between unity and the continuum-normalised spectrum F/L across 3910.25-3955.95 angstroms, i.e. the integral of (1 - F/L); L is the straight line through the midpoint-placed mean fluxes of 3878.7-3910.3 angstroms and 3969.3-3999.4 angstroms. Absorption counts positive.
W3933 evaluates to 8.71 angstroms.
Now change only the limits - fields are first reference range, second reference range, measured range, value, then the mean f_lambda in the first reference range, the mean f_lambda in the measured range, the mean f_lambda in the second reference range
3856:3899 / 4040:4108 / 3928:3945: 6.8 angstroms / 1.64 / 1.23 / 3.02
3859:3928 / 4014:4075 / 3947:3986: 7.9 angstroms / 1.77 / 1.91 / 3.05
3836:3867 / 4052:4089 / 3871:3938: 2.5 angstroms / 1.36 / 1.69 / 3.09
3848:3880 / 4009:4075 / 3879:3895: 0.7 angstroms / 1.51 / 1.64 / 3.07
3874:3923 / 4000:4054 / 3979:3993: -0.3 angstroms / 1.87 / 2.81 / 3.14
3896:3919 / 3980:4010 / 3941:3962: 5.0 angstroms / 2.06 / 1.94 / 3.02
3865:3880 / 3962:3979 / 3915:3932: -0.7 angstroms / 1.6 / 1.63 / 1.52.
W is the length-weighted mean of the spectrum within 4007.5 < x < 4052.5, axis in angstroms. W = 3.14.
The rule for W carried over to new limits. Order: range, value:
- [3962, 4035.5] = 2.72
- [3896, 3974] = 1.68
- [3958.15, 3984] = 1.77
